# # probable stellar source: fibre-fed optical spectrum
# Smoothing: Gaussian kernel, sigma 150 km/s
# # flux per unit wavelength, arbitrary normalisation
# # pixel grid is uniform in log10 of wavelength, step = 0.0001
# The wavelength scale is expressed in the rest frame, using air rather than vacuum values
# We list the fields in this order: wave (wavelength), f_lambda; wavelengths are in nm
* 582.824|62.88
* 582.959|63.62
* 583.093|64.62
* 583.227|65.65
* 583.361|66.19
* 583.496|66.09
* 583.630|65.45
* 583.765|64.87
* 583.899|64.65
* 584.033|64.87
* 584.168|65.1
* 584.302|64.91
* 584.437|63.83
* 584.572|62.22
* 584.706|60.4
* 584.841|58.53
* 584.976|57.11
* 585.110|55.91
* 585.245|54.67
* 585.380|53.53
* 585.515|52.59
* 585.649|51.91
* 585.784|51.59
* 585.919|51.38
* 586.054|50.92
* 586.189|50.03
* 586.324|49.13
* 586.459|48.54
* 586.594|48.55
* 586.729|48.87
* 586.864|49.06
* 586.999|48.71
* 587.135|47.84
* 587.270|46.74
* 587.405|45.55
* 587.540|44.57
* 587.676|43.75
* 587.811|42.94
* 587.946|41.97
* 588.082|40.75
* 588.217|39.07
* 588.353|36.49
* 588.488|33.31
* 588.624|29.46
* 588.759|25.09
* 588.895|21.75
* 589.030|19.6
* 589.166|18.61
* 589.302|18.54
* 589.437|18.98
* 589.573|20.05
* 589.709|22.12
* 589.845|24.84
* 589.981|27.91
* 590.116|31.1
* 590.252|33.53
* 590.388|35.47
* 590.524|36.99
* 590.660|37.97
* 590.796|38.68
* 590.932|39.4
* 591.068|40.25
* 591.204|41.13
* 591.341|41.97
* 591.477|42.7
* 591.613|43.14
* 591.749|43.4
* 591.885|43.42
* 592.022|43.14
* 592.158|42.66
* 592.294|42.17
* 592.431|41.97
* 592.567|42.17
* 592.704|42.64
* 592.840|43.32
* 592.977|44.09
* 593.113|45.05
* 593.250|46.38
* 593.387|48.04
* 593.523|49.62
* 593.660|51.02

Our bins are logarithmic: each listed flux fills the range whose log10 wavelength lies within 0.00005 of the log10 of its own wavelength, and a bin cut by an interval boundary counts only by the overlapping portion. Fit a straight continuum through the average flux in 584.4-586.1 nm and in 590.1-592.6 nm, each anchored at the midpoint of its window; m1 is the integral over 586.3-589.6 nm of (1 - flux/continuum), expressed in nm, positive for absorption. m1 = 0.82 nm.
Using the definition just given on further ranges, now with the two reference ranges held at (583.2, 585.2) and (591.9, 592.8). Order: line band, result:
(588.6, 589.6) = 0.58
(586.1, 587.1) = 0.14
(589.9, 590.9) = 0.27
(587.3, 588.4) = 0.24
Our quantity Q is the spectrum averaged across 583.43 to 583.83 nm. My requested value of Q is 65.4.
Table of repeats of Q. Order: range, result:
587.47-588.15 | 42.8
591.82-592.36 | 42.8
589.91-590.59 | 33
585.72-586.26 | 50.9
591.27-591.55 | 42.3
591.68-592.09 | 43.3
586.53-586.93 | 48.9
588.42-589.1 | 25.8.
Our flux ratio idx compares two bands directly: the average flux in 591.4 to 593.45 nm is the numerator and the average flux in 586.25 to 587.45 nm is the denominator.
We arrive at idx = 0.91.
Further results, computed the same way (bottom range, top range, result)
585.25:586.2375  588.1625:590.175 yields 0.49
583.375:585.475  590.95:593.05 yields 0.69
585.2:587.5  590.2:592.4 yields 0.81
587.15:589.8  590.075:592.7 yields 1.24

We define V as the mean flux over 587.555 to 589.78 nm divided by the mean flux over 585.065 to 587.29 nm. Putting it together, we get 0.59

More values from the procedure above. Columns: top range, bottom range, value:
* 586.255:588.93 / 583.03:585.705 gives 0.68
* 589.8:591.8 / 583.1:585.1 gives 0.59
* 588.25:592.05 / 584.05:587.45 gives 0.60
